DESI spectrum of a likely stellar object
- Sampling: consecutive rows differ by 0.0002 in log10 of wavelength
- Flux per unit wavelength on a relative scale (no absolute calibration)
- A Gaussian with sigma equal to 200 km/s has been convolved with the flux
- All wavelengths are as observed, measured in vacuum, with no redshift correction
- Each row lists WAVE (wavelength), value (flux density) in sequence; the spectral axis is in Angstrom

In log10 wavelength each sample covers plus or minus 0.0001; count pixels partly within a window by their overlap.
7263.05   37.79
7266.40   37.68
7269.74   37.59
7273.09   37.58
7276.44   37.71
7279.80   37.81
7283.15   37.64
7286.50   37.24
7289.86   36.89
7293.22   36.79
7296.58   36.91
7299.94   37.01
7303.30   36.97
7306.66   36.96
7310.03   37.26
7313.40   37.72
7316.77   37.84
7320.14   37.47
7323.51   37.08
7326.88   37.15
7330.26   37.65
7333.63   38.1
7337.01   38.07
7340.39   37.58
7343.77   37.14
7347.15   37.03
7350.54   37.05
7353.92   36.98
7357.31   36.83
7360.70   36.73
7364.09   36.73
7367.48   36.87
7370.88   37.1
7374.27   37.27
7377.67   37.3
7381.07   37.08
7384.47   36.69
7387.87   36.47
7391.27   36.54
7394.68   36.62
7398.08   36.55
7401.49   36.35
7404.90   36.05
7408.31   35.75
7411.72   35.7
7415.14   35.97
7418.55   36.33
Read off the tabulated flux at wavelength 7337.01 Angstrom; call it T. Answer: 38.07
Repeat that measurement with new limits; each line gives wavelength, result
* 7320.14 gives 37.47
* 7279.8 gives 37.81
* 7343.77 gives 37.14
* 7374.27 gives 37.27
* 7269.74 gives 37.59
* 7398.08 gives 36.55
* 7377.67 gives 37.3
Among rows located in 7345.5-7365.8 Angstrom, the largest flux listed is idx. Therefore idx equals 37.05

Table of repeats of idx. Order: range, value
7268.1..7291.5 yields 37.81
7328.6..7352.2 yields 38.1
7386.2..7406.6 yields 36.62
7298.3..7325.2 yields 37.84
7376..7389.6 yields 37.3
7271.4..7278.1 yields 37.71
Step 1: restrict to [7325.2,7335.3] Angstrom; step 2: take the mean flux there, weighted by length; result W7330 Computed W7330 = 37.6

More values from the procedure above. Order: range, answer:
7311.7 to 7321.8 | 37.7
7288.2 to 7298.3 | 36.9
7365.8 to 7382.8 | 37.1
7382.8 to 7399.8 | 36.6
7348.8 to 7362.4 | 36.9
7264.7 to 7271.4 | 37.7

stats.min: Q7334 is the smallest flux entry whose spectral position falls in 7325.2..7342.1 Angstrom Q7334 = 37.15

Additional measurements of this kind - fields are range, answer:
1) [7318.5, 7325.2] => 37.08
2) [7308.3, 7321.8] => 37.26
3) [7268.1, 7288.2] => 37.24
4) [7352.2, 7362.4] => 36.73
